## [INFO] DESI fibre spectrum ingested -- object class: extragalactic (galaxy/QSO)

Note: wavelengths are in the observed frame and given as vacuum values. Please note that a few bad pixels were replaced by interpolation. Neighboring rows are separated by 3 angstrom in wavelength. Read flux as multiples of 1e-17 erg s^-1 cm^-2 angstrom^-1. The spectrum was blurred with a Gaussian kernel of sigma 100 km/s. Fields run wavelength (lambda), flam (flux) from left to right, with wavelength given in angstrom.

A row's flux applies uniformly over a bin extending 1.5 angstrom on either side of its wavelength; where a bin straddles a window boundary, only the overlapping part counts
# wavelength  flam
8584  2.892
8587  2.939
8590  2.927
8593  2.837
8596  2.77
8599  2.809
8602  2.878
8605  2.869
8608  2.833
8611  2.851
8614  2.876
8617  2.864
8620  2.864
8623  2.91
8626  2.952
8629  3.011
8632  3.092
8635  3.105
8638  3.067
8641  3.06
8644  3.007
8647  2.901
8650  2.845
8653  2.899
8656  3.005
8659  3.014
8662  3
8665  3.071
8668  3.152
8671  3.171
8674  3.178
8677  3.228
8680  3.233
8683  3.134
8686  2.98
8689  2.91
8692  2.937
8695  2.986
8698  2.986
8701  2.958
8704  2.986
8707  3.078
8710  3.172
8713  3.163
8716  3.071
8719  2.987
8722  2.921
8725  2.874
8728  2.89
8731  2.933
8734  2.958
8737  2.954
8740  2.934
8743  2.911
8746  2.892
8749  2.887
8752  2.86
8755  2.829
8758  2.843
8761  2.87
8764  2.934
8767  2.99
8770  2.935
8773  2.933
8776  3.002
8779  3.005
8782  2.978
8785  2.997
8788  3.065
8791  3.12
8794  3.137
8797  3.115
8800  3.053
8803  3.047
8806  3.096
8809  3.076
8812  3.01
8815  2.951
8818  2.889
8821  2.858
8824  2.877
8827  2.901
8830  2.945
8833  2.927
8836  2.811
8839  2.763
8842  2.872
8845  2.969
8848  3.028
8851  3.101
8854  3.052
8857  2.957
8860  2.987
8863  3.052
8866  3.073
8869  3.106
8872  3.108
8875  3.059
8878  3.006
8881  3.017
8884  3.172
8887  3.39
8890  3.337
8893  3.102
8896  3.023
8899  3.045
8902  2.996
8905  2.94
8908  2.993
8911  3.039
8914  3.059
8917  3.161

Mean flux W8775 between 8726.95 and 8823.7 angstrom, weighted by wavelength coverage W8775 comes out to 2.97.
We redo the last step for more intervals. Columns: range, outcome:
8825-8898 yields 3.03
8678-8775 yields 2.97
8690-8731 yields 3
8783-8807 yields 3.08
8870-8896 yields 3.14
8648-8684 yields 3.07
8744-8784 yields 2.92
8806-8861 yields 2.95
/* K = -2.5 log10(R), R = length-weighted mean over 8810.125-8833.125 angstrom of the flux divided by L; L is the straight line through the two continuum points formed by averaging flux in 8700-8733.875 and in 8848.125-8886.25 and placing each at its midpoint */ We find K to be 0.045 mag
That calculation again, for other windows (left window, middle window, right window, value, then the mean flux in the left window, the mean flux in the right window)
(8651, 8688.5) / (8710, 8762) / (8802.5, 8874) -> 0.04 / 3.08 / 2.98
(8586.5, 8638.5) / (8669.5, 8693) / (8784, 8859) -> -0.06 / 2.91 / 2.98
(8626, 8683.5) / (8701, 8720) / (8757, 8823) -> -0.01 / 3.06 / 3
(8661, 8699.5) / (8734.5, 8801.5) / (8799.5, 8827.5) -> 0.02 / 3.08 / 2.98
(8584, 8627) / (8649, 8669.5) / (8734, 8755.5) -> -0.04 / 2.87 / 2.9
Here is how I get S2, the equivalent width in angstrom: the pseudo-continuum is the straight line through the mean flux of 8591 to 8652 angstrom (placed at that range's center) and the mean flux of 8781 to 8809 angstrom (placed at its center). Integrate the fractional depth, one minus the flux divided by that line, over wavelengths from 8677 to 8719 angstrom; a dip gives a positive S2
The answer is -0.9 angstrom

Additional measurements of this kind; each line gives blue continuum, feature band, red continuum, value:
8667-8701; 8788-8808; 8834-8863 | -0.67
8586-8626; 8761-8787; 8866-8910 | 0.28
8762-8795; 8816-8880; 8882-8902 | 2.72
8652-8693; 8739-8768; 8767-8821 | 1.36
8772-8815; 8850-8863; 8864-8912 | 0.21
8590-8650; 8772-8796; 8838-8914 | -0.24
